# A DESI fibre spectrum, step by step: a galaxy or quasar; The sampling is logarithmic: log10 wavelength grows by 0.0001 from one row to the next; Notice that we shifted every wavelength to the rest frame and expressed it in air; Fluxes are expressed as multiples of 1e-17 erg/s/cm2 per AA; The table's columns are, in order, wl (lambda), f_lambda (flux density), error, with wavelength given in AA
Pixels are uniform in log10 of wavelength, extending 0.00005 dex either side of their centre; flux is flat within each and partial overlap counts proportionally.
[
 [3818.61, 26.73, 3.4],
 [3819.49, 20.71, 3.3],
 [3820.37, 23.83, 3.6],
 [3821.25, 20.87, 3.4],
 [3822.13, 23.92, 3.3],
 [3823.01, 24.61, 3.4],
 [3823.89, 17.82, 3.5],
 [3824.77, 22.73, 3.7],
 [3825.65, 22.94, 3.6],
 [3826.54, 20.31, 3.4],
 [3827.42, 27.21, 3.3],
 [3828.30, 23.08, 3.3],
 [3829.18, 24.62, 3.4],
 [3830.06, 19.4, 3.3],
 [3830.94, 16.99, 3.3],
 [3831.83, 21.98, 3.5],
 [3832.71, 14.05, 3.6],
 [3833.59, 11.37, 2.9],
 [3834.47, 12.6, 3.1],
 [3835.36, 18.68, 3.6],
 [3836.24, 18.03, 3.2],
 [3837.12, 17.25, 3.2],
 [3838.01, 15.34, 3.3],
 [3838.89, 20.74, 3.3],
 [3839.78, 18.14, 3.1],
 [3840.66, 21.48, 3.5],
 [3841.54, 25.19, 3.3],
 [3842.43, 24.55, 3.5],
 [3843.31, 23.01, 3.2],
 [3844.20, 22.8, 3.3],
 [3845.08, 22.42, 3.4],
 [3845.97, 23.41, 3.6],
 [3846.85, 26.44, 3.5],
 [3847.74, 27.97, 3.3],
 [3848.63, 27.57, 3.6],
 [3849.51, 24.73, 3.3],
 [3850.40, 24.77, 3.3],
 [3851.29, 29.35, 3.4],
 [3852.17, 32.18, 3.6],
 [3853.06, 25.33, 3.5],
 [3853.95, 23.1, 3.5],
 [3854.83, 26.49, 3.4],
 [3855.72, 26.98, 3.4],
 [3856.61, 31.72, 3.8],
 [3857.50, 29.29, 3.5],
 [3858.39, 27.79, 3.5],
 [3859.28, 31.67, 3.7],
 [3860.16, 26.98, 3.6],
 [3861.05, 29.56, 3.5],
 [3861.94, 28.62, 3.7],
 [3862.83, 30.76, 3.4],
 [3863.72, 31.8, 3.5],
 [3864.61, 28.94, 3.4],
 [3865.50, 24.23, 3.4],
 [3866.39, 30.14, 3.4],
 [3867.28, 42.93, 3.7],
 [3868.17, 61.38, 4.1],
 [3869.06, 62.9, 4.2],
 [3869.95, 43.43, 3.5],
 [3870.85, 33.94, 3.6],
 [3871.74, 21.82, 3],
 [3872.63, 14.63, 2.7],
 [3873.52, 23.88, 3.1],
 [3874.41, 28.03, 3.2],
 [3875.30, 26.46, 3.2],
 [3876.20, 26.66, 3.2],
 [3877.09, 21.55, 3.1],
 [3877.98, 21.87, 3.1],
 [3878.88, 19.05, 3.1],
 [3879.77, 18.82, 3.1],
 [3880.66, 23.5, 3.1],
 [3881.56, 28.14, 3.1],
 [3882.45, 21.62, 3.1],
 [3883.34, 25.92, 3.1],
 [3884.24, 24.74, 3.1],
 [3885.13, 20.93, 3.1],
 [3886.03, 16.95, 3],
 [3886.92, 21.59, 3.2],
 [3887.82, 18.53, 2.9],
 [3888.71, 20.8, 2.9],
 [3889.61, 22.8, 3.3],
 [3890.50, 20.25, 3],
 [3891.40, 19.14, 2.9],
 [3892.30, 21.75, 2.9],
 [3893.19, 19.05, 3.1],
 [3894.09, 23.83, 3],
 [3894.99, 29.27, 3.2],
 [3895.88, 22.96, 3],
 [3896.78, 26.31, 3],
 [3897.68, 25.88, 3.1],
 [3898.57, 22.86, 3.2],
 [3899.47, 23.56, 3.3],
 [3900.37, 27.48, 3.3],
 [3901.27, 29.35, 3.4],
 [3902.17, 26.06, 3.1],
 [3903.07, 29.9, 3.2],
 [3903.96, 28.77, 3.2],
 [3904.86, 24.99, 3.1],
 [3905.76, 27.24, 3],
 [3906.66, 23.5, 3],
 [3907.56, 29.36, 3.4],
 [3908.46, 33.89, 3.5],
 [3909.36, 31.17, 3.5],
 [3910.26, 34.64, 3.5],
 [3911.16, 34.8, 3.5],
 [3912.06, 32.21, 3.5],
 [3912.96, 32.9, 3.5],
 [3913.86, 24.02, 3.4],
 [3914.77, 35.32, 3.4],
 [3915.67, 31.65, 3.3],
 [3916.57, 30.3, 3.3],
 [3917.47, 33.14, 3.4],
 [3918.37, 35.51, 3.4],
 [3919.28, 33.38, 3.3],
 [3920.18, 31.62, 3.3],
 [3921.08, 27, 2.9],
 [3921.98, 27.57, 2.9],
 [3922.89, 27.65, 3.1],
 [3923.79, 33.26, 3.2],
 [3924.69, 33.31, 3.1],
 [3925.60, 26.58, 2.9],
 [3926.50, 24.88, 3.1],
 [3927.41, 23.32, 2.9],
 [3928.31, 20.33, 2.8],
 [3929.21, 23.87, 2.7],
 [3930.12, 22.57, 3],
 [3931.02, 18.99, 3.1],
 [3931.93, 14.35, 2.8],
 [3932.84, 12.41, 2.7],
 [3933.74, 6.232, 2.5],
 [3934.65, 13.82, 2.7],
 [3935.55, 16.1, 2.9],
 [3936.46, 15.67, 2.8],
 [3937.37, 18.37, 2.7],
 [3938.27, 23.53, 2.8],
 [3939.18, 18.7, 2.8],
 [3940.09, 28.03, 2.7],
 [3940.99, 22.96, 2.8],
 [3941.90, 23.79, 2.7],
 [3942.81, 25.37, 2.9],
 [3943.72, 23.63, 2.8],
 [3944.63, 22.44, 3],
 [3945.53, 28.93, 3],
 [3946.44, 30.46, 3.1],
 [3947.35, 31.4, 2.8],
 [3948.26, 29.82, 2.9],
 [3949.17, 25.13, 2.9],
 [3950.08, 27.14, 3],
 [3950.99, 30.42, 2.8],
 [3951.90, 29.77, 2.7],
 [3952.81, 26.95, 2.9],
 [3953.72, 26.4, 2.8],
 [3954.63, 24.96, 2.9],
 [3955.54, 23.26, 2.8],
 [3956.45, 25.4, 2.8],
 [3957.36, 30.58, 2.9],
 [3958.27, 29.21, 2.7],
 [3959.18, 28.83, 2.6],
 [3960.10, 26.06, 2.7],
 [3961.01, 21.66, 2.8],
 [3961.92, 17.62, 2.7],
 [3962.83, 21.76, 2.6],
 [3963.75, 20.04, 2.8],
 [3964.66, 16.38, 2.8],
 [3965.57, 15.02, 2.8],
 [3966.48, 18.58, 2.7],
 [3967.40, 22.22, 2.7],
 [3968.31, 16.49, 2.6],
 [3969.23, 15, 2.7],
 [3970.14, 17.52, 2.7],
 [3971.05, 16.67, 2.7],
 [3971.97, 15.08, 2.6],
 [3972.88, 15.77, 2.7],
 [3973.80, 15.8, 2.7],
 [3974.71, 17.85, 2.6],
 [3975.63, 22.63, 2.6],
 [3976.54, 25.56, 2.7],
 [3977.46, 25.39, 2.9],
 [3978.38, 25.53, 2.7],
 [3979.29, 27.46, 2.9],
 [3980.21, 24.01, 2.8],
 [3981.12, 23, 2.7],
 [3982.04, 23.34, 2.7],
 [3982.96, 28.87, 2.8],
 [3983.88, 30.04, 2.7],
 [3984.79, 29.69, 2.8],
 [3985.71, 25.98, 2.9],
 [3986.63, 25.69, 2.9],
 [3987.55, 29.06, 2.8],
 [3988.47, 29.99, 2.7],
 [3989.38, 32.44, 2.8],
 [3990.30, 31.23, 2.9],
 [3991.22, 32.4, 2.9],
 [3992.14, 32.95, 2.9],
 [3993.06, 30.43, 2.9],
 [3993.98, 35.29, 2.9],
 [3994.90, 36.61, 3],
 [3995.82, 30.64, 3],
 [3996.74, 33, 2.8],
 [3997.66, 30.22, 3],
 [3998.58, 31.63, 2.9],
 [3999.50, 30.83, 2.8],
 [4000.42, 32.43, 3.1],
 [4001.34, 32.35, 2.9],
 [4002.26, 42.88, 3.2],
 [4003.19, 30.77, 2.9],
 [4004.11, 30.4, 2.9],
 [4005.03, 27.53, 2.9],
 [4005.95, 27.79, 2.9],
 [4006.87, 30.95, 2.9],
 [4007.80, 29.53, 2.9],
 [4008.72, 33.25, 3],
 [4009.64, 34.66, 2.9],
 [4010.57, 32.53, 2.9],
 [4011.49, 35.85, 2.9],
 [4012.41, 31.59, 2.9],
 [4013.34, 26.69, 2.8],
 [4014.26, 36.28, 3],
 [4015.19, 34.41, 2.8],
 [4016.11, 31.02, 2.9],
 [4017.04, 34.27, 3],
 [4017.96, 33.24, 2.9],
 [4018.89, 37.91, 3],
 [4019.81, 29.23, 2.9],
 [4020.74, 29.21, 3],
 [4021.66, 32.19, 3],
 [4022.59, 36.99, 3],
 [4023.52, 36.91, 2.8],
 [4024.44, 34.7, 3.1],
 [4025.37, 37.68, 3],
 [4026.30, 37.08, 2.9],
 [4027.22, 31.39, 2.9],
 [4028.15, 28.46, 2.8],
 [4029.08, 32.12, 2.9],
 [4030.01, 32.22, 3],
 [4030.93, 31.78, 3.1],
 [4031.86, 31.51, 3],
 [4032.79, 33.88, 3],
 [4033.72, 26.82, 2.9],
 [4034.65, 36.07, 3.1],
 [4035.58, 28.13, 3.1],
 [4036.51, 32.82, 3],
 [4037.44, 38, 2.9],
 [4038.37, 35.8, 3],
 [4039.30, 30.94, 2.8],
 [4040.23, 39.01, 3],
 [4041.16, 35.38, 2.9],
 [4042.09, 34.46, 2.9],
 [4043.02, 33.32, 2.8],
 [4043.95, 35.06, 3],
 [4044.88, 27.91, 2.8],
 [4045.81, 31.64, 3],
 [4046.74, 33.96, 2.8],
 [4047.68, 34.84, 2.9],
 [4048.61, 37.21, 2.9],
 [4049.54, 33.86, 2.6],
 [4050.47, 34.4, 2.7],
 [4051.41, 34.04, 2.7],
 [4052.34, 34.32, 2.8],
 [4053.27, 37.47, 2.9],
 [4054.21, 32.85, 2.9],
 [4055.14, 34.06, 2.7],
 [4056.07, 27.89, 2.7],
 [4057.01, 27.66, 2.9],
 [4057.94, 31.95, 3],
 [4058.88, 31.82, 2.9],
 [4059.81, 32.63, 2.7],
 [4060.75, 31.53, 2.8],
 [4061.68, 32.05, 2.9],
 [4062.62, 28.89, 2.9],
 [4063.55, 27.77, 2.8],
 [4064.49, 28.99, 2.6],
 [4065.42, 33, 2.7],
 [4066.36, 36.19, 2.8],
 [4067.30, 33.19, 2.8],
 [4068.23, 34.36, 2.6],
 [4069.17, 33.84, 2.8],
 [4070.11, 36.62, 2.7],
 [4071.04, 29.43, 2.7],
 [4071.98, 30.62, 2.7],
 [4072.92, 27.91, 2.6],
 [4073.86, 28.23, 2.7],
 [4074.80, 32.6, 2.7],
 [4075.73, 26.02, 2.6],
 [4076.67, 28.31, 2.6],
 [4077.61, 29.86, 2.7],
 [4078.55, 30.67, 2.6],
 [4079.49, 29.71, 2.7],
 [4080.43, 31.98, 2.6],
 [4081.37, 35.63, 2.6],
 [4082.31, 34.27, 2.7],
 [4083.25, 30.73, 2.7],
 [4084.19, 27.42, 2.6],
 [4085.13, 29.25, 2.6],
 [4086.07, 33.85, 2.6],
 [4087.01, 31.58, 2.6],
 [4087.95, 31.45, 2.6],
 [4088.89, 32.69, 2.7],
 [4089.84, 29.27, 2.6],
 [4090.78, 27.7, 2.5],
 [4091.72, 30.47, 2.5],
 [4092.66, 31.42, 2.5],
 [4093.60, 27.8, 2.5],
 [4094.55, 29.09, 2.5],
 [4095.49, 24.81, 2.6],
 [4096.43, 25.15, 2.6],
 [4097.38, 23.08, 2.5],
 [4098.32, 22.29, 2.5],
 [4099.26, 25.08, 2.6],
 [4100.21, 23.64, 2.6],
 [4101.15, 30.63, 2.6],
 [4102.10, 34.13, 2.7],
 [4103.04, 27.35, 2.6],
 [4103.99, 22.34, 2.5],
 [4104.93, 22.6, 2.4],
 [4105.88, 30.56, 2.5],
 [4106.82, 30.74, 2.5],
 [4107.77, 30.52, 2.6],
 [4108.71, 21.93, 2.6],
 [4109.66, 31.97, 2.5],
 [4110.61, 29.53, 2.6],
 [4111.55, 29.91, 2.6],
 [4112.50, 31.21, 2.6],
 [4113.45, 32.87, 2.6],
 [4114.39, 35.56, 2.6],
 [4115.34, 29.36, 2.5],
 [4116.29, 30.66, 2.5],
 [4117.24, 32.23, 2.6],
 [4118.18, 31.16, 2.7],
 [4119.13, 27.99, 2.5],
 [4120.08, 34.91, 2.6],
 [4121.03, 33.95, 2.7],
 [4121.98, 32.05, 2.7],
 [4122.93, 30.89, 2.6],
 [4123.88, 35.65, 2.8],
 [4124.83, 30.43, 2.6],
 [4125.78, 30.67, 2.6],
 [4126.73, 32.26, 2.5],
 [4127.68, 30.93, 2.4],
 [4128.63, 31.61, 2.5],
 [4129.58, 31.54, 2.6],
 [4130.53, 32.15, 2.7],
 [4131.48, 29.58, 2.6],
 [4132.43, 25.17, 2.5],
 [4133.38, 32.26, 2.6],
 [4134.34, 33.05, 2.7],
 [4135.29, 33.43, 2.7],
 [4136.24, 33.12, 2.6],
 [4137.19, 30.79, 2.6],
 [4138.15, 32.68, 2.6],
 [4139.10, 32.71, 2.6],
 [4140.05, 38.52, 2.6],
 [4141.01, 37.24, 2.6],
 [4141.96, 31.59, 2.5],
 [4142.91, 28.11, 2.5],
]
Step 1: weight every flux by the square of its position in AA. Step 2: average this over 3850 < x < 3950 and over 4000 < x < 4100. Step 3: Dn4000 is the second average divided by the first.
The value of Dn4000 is 1.29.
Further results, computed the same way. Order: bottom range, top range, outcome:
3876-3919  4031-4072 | 1.37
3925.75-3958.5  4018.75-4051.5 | 1.50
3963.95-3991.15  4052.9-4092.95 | 1.42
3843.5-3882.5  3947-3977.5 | 0.83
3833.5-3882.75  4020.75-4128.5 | 1.31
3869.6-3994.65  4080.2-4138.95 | 1.32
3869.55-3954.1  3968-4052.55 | 1.27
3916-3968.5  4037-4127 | 1.37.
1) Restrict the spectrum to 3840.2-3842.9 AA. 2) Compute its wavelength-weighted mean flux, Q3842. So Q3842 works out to 23.8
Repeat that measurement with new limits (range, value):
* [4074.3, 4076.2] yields 29.4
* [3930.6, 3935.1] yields 13.1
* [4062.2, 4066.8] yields 31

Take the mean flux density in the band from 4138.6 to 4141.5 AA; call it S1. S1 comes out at 36.1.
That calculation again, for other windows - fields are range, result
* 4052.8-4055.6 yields 34.8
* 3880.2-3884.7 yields 24.8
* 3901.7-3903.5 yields 27.9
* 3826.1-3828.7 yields 23.6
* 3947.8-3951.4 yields 28.1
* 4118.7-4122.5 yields 32.2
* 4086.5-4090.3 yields 31.2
